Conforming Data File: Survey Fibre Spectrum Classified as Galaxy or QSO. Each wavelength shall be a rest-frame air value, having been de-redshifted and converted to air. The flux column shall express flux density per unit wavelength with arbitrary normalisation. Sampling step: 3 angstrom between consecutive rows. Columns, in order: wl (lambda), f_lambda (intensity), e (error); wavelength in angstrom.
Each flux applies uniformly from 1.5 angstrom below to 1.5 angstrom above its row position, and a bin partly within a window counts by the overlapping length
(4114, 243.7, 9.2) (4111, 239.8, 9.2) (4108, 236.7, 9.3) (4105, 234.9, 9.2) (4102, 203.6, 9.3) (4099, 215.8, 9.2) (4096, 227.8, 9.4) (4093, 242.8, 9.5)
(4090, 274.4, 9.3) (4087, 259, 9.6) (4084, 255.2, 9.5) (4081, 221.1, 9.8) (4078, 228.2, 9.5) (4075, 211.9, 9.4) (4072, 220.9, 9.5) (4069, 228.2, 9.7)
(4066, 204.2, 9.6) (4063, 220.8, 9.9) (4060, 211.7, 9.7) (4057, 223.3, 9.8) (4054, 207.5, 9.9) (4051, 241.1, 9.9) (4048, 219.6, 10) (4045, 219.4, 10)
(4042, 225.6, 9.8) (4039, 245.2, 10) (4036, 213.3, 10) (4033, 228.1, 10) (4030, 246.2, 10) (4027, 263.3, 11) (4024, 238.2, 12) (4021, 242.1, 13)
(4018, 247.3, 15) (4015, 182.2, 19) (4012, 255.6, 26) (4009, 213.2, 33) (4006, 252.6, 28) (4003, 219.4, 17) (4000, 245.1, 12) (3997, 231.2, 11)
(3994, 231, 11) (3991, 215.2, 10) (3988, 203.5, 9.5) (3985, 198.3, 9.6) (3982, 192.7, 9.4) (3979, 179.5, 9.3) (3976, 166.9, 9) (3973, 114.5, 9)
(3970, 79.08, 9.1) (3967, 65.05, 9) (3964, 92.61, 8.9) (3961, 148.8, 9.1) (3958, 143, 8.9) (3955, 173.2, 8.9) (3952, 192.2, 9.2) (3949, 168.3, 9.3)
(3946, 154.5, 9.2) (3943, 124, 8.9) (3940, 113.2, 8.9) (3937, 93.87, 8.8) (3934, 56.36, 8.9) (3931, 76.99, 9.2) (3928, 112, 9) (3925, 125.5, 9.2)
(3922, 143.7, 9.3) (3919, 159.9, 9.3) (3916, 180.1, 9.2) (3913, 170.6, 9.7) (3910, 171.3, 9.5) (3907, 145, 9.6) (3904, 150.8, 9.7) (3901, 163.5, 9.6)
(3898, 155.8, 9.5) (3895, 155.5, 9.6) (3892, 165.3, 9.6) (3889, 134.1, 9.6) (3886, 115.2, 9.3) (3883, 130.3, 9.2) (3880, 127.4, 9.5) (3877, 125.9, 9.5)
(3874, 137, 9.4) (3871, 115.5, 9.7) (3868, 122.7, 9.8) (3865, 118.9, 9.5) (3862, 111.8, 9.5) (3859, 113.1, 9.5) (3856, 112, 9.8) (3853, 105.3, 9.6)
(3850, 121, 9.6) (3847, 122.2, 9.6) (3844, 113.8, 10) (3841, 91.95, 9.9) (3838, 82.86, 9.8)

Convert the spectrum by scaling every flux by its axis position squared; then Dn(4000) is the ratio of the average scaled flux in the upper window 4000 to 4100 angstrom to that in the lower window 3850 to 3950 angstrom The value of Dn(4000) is 1.9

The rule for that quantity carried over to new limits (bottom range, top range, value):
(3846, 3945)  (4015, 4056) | 1.92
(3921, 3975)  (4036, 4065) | 1.94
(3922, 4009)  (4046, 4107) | 1.53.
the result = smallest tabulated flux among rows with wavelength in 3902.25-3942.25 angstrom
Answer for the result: 56.36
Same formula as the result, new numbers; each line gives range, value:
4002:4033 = 182.2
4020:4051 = 213.3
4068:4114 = 203.6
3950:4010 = 65.05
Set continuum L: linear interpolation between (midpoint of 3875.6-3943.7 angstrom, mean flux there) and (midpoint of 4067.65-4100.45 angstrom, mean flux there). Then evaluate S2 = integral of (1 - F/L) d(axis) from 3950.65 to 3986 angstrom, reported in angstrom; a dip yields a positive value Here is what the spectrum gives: 5.0 angstrom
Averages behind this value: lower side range 135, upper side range 235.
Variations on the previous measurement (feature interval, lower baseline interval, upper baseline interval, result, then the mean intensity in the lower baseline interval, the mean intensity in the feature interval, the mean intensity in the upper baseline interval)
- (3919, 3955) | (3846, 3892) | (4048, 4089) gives 7.03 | 122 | 127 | 226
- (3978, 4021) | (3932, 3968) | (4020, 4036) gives -4.65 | 127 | 220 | 241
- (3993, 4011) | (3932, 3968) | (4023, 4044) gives -3.47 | 127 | 233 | 237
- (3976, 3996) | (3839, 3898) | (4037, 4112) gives -1.92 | 124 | 201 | 229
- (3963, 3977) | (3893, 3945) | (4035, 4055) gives 5.75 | 136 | 102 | 225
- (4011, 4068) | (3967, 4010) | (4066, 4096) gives -3.37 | 191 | 228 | 236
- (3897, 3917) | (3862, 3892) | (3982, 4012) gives -1.50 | 127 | 162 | 223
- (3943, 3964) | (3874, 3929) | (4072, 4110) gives 1.81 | 146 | 155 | 234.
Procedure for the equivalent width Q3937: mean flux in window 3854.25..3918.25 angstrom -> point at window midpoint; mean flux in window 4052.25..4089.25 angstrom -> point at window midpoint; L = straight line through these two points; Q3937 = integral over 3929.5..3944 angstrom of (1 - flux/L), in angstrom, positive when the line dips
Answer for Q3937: 6.3 angstrom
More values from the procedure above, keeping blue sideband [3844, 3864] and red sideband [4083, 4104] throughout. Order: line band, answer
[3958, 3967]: 2.92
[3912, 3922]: -1.30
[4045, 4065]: -0.09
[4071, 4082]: 0.48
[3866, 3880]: -0.11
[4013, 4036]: -3.51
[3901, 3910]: -0.84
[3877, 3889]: 0.34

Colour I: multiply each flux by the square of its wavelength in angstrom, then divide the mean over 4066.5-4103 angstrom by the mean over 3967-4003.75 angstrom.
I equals 1.32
